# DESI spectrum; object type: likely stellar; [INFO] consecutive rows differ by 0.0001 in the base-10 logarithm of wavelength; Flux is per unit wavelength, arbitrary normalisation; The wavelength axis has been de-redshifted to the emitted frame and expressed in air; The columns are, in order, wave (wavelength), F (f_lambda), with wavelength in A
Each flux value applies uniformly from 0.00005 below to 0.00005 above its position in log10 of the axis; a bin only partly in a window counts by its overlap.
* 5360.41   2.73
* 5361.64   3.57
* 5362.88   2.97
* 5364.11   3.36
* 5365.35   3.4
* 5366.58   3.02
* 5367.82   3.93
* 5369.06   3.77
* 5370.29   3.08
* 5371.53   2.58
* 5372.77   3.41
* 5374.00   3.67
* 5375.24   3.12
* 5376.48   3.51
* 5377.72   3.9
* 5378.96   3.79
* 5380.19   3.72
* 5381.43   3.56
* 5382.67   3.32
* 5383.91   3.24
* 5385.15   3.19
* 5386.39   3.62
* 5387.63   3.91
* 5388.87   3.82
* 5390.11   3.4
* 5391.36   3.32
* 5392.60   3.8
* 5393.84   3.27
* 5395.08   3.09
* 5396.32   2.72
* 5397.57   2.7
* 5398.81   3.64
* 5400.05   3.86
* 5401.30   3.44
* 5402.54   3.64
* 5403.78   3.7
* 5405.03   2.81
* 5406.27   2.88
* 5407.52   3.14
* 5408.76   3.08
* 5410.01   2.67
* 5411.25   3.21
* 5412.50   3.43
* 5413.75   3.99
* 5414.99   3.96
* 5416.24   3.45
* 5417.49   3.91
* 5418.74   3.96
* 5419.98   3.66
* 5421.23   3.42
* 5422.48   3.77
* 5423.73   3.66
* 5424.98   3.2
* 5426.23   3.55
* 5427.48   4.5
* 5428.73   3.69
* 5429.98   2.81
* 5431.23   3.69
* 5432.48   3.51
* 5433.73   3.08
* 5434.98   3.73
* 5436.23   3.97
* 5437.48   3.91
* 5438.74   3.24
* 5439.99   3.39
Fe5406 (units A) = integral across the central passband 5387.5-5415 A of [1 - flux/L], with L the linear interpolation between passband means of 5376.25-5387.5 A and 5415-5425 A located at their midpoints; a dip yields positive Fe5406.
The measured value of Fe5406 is 2.1 A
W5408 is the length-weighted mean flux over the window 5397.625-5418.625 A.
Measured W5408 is 3.42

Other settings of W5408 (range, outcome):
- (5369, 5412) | 3.35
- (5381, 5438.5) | 3.47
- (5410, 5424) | 3.63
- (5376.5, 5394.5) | 3.56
